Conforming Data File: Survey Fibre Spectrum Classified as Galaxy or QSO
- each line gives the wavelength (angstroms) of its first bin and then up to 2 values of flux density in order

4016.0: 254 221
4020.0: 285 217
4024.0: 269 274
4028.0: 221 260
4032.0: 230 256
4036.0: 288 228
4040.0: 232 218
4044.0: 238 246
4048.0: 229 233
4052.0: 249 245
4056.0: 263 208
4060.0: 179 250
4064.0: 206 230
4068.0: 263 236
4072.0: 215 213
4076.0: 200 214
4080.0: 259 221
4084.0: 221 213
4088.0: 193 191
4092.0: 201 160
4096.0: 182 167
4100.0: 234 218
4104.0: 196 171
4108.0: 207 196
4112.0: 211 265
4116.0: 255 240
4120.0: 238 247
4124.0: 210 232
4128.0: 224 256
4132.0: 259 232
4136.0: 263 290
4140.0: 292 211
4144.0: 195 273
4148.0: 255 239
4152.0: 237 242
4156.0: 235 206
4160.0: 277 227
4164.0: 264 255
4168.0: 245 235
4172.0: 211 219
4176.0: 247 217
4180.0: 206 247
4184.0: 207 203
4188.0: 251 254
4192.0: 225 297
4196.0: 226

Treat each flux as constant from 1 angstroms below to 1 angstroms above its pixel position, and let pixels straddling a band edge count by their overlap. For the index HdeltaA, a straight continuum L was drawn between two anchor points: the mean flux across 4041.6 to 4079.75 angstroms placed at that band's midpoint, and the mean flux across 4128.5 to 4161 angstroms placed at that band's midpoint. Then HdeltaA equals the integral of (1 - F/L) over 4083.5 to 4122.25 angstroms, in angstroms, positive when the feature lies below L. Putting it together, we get 4.69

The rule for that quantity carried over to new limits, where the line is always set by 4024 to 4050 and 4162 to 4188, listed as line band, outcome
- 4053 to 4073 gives 1.0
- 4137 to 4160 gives -1.1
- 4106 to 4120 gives 0.6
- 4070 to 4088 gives 1.6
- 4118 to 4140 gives -1.1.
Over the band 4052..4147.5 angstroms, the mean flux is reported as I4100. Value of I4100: 225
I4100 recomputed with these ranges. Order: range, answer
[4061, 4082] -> 228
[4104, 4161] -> 237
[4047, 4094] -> 222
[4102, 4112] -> 197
